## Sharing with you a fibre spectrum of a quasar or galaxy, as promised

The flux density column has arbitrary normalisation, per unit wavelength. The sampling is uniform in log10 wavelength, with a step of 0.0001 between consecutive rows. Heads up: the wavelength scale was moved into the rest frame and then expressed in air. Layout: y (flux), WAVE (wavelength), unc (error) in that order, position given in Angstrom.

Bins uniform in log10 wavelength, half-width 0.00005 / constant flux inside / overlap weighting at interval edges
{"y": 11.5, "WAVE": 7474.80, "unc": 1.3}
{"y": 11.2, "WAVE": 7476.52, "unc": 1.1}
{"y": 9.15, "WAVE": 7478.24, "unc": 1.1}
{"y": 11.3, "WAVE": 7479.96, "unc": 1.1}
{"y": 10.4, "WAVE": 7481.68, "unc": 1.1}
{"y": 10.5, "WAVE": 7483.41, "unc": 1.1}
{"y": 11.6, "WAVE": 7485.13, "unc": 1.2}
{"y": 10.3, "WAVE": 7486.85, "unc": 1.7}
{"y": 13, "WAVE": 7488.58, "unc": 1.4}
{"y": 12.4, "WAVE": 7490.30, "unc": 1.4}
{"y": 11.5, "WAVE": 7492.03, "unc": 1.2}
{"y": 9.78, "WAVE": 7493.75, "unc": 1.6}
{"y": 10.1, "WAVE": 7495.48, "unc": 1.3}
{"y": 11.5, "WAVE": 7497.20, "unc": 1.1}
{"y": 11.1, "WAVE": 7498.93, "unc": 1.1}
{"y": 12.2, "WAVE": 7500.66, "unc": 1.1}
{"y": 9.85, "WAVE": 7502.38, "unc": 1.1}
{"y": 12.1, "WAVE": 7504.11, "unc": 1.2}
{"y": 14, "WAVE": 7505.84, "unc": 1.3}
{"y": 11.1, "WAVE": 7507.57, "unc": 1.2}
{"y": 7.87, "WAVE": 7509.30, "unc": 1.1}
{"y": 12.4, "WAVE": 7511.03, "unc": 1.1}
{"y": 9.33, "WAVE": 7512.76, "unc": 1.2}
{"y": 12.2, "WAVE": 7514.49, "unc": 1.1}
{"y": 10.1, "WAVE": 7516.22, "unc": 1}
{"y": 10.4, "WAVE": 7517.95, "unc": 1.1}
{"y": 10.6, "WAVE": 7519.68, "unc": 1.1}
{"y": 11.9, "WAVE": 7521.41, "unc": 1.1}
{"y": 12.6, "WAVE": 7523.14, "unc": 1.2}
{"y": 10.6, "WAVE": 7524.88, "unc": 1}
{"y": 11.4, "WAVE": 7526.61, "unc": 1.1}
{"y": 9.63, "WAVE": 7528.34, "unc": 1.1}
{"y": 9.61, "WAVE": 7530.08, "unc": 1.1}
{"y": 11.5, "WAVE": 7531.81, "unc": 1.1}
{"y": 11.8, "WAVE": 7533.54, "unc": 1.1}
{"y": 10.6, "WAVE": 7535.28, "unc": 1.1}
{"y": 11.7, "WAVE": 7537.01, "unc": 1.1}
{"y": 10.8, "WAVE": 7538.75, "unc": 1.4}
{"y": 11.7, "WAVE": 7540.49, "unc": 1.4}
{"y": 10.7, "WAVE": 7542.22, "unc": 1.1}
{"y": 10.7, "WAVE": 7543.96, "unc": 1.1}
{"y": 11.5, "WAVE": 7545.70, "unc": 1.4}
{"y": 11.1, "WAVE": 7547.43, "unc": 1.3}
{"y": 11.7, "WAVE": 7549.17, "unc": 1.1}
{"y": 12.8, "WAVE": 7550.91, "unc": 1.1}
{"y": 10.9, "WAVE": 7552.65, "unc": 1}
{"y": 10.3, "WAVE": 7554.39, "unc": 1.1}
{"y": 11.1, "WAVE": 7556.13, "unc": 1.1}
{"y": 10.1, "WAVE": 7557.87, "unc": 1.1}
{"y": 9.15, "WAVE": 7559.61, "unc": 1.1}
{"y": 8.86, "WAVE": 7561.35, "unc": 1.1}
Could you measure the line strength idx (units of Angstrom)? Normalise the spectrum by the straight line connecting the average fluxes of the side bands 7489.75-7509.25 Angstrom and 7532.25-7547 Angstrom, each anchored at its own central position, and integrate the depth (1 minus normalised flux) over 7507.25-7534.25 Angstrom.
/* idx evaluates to 1.0 Angstrom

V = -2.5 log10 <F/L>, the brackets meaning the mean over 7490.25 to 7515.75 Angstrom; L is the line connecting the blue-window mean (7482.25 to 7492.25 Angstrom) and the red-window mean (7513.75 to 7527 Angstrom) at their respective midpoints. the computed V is 0.03 mag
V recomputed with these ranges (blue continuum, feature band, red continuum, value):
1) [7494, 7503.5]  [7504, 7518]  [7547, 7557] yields -0.003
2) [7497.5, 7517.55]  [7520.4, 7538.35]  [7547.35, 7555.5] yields 0.011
